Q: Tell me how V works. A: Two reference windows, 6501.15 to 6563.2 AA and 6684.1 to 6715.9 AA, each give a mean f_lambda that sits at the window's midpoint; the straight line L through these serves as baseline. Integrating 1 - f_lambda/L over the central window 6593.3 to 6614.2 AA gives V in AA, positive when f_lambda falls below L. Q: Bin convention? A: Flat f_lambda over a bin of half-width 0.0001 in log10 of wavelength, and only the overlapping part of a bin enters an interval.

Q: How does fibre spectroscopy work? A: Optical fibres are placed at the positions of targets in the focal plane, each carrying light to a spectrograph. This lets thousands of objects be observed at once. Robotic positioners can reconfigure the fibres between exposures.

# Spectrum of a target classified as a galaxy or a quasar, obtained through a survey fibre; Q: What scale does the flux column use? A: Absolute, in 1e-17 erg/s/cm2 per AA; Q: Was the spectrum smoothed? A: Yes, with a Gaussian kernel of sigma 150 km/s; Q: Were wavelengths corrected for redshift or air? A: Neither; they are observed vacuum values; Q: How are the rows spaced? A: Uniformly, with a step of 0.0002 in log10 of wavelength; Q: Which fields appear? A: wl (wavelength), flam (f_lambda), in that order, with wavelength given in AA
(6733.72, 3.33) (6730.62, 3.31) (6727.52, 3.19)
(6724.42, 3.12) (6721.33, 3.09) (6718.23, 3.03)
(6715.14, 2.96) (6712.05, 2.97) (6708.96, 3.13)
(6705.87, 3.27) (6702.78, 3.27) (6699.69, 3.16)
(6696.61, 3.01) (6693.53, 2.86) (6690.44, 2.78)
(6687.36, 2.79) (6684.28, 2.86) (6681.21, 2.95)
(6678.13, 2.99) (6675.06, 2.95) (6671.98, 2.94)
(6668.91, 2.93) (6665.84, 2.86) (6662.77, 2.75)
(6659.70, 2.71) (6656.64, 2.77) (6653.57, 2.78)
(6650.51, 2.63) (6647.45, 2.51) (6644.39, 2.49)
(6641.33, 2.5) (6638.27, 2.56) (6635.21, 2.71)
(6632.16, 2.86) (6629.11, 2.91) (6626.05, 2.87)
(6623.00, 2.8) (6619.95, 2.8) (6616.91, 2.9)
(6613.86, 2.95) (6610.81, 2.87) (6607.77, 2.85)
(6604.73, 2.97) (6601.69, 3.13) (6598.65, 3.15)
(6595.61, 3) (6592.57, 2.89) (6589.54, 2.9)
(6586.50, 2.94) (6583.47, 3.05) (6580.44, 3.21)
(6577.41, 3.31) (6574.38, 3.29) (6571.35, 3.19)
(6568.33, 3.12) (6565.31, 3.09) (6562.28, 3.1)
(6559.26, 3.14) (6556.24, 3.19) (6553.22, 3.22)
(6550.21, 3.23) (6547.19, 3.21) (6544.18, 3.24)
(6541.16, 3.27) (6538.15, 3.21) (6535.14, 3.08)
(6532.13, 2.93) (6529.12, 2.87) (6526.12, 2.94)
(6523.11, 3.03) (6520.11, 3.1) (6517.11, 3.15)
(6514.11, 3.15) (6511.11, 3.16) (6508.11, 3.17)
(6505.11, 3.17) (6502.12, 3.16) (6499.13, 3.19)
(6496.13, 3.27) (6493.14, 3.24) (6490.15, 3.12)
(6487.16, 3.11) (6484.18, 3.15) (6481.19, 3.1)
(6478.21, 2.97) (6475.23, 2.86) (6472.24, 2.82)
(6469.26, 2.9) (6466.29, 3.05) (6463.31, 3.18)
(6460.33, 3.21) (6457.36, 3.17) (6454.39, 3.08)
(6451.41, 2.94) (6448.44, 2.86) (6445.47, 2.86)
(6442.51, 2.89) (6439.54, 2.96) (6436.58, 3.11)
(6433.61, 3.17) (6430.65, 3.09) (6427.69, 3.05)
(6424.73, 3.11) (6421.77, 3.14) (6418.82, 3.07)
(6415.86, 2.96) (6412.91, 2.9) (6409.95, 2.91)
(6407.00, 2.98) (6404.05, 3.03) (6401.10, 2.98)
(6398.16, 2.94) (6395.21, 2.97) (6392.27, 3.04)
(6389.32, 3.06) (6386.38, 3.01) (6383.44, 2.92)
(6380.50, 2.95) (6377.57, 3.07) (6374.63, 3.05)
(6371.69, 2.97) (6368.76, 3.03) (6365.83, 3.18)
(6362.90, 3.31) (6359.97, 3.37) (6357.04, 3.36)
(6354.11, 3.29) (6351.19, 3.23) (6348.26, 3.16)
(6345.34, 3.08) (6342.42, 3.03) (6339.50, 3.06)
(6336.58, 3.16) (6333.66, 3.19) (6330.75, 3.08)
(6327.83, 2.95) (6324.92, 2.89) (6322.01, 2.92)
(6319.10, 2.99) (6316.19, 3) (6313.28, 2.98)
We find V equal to 0.6 AA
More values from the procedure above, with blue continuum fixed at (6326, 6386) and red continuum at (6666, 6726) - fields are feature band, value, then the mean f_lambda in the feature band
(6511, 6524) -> -0.23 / 3.12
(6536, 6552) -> -0.90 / 3.23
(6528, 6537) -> 0.25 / 2.97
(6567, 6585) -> -0.91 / 3.2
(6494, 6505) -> -0.49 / 3.2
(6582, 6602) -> 0.23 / 3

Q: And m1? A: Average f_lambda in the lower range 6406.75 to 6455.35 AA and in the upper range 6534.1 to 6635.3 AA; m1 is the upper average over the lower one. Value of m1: 1.02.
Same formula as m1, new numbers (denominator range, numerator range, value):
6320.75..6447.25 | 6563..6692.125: 0.95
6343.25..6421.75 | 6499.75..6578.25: 1.02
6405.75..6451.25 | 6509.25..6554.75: 1.04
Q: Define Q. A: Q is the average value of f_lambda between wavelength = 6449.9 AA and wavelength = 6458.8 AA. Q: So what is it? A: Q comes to 3.06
